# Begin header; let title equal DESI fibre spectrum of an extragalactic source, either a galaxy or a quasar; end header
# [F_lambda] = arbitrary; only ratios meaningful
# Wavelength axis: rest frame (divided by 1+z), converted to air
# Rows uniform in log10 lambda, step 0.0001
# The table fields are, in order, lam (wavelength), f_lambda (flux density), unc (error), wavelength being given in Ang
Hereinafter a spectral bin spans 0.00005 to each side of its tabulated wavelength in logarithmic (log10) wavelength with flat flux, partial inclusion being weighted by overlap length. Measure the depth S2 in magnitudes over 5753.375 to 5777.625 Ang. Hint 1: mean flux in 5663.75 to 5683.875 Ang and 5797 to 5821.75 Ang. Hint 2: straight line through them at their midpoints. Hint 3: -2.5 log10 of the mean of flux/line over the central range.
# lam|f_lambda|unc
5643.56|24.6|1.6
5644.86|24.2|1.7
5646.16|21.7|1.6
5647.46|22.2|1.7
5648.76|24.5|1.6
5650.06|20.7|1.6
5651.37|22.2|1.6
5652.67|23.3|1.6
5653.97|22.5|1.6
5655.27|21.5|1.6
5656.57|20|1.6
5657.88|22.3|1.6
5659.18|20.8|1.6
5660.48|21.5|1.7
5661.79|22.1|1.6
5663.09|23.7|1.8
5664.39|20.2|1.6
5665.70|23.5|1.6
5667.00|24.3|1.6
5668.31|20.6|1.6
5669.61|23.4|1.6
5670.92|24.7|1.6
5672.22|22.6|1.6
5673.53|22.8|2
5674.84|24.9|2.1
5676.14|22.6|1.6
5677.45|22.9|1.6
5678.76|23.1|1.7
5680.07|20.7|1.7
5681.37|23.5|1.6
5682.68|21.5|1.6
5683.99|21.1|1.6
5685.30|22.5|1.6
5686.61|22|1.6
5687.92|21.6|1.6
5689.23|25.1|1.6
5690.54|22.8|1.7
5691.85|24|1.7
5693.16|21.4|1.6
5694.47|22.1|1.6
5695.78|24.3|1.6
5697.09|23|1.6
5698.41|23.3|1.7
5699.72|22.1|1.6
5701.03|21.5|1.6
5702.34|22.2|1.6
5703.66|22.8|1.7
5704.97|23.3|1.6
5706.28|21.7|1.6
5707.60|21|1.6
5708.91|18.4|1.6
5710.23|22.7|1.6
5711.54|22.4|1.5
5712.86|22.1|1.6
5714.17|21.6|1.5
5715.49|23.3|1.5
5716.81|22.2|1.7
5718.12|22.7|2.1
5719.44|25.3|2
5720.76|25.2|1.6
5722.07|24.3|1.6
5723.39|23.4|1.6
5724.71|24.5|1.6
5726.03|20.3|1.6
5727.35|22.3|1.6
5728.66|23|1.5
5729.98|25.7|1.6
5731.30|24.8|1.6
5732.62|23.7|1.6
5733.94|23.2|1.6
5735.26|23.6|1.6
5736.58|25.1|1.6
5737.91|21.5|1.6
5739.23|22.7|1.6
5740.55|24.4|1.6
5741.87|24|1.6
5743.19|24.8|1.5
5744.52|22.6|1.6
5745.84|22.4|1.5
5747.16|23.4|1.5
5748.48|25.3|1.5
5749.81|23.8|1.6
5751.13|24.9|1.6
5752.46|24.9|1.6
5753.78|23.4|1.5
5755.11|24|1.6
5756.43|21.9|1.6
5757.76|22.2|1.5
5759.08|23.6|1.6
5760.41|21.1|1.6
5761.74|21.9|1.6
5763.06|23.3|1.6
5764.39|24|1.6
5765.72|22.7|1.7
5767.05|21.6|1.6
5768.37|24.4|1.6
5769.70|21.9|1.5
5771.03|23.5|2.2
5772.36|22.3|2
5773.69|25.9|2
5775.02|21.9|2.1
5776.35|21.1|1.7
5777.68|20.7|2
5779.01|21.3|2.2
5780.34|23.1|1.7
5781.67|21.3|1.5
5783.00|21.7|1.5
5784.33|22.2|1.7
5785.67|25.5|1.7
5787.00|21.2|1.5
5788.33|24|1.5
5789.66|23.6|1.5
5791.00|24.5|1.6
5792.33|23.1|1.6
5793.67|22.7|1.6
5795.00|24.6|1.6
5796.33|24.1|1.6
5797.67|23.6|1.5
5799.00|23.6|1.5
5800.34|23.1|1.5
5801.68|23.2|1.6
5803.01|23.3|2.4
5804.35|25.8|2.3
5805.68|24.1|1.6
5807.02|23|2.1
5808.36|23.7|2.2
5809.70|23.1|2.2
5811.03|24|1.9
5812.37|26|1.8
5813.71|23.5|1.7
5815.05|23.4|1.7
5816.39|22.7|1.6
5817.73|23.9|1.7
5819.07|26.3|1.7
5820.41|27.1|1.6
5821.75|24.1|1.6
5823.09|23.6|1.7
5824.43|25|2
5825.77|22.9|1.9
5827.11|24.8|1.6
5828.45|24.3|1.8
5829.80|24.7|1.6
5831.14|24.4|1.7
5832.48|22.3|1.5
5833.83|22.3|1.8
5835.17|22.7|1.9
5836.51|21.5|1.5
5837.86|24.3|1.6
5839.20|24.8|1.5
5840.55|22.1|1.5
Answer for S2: 0.04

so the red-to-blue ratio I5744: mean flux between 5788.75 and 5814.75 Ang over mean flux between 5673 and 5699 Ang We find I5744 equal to 1.0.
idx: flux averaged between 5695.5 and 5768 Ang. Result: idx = 23.1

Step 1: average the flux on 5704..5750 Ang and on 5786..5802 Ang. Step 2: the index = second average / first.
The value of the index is 1.01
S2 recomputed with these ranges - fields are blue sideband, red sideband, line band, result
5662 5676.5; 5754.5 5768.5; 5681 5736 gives 0.00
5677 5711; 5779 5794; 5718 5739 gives -0.05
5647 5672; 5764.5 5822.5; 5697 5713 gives 0.03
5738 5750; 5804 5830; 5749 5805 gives 0.04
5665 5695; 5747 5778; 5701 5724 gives 0.01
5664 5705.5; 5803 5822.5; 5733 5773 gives 0.01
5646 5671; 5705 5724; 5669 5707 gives -0.01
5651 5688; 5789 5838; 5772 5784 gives 0.06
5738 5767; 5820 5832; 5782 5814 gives 0.02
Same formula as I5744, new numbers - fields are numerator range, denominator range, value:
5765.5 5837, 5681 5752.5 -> 1.02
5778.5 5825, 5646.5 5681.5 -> 1.05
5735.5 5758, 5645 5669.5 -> 1.07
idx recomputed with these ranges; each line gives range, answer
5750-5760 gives 23.5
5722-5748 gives 23.5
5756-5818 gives 23.1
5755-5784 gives 22.5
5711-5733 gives 23.3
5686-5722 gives 22.6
